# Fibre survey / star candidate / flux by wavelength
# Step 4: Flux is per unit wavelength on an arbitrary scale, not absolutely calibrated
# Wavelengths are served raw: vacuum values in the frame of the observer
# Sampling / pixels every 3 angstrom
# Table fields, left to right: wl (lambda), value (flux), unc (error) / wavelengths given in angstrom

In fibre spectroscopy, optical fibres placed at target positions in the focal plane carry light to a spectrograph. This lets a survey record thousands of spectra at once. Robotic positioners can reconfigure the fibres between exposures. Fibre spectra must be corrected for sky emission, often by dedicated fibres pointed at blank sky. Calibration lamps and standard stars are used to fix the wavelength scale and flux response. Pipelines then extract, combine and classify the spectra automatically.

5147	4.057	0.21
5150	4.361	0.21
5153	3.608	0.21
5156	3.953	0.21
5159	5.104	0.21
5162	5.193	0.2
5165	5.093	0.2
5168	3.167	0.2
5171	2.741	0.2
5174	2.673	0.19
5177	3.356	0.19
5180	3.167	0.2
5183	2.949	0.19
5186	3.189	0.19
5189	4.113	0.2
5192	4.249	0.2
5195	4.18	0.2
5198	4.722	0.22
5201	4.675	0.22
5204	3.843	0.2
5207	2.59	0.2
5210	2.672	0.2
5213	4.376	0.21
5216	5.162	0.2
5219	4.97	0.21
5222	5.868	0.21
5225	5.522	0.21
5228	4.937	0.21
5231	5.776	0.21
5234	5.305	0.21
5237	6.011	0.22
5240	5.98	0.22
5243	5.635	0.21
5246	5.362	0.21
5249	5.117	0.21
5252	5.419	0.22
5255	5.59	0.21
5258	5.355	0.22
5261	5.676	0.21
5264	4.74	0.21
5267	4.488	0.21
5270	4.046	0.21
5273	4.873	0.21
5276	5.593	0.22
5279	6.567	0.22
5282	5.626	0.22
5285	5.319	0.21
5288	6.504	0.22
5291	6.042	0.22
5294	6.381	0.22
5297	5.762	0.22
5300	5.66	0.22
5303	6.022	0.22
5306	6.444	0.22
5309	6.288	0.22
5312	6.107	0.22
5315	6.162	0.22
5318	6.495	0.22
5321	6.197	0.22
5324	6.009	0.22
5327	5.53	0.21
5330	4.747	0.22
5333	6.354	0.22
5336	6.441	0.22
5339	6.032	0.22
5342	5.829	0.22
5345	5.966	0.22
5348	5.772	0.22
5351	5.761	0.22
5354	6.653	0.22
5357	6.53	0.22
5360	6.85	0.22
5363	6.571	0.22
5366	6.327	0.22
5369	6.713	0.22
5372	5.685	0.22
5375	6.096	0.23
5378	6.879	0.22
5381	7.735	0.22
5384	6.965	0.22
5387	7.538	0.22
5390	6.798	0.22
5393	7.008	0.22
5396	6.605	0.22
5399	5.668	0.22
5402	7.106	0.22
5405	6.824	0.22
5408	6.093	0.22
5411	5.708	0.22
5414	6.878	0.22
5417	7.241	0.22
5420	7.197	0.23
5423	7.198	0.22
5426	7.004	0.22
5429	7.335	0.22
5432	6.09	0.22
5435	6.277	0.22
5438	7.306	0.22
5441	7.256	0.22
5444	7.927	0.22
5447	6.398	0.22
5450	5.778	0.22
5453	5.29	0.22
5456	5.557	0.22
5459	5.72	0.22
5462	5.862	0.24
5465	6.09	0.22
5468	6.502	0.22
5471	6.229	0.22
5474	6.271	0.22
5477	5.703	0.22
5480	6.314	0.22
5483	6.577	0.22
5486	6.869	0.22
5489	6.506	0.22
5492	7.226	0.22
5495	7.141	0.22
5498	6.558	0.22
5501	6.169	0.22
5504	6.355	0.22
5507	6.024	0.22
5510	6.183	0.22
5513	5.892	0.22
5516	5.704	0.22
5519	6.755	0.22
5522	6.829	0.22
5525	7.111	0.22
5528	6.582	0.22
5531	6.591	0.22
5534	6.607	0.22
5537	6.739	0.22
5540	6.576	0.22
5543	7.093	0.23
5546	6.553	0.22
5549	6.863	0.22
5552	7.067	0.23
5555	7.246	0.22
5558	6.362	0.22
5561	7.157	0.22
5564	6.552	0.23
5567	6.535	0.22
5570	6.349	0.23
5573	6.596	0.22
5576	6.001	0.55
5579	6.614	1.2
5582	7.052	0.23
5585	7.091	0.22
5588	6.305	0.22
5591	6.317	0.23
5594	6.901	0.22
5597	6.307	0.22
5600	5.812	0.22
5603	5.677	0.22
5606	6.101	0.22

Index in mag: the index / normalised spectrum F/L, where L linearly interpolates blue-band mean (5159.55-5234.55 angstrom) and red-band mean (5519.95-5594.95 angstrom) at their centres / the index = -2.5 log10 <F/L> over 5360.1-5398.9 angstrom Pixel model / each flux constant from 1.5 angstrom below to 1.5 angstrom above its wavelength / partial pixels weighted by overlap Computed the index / -0.22 mag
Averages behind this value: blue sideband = 4.18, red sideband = 6.71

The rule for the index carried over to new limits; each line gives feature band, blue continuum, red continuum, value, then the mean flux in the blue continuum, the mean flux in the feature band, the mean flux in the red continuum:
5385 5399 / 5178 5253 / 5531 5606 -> -0.218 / 4.62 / 6.85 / 6.59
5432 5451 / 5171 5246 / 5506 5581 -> -0.149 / 4.4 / 6.79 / 6.59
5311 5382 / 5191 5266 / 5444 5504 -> -0.114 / 4.95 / 6.22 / 6.3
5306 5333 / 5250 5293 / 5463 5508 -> -0.064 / 5.42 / 5.99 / 6.43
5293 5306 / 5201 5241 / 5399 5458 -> -0.093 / 4.83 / 6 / 6.62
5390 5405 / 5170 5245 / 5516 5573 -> -0.167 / 4.36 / 6.64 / 6.72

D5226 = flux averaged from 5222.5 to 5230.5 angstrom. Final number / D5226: 5.38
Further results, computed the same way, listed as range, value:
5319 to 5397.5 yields 6.37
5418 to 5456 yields 6.71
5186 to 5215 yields 3.92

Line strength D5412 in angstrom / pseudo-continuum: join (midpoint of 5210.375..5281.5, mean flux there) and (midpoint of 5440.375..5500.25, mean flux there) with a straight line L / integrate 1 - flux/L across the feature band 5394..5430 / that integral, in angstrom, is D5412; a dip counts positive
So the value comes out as -3.8 angstrom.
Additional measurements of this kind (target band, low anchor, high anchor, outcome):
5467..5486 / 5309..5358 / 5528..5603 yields 0.26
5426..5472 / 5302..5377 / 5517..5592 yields 0.21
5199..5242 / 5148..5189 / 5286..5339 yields -2.17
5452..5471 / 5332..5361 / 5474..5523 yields 1.44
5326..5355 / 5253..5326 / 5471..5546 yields 0.10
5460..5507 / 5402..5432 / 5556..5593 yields 2.18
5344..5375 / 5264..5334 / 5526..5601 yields -1.62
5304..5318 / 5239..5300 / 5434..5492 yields -1.43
